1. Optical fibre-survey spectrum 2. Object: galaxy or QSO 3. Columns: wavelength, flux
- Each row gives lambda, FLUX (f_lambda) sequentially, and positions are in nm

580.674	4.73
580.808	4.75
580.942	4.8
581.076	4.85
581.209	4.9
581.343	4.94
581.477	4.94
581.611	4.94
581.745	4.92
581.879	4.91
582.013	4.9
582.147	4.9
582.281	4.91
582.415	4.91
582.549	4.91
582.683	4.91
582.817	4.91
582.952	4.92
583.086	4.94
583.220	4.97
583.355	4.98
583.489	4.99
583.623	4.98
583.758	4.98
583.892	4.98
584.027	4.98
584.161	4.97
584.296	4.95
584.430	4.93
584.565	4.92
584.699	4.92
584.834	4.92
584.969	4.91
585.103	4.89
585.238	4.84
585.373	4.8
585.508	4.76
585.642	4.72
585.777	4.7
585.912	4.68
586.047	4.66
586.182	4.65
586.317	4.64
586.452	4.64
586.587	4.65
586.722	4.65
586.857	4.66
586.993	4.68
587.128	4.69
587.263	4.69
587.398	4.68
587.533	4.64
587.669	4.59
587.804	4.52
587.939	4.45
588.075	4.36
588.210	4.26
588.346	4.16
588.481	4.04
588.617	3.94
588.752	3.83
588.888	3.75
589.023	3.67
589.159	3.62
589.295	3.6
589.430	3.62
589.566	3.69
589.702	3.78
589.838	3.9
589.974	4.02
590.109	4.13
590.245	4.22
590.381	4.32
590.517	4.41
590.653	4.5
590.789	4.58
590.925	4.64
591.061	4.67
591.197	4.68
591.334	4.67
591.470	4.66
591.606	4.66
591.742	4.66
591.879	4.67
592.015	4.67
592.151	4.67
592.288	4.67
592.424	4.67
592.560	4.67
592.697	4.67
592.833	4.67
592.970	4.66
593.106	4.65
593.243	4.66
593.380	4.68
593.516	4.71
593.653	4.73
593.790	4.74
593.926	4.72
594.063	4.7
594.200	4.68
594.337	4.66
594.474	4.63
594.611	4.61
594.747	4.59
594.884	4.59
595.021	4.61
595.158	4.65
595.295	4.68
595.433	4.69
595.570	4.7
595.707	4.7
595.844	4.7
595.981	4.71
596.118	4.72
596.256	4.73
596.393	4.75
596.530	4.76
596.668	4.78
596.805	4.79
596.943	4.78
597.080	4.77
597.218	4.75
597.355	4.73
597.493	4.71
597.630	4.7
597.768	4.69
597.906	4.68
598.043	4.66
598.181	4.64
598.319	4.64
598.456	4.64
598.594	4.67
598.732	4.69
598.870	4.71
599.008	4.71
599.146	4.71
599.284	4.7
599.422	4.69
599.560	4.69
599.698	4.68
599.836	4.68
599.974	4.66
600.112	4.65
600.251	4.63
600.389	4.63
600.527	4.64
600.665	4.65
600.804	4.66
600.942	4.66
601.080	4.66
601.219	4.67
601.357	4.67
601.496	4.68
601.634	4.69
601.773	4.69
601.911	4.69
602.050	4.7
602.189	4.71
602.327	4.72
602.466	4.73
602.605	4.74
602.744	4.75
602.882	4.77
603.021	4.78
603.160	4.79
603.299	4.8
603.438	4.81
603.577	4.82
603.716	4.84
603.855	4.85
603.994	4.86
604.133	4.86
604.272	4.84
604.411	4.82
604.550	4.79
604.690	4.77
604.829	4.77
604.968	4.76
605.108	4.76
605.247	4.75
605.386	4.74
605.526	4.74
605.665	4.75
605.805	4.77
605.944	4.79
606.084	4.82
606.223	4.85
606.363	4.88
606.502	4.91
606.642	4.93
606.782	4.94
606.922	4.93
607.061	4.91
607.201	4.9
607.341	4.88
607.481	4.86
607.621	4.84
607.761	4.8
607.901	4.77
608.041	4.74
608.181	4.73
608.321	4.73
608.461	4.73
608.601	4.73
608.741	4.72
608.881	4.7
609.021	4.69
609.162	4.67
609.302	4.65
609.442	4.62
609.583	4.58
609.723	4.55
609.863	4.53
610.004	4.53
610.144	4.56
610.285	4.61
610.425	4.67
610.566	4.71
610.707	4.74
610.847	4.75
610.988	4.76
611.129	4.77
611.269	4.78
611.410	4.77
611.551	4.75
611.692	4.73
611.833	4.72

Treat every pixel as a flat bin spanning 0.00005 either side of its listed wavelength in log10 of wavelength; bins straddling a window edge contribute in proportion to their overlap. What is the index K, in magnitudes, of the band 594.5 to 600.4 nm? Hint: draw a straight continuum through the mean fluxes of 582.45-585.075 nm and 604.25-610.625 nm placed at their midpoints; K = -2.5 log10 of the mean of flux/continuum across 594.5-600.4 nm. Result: 0.03 mag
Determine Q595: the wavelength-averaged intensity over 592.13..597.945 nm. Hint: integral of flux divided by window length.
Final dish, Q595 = 4.69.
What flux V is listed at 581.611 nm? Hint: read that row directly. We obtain 4.94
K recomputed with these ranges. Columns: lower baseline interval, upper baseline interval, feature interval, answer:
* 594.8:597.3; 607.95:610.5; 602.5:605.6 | -0.03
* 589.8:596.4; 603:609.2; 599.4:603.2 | 0.01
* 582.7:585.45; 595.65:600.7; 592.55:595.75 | 0.02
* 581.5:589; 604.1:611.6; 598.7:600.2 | 0.01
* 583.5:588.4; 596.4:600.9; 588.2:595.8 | 0.07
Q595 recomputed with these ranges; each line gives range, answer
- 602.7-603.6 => 4.79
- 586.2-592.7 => 4.37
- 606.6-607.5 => 4.91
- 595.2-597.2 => 4.73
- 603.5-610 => 4.78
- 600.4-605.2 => 4.75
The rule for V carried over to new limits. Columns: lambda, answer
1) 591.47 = 4.66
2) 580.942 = 4.8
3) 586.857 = 4.66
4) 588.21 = 4.26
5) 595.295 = 4.68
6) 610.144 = 4.56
